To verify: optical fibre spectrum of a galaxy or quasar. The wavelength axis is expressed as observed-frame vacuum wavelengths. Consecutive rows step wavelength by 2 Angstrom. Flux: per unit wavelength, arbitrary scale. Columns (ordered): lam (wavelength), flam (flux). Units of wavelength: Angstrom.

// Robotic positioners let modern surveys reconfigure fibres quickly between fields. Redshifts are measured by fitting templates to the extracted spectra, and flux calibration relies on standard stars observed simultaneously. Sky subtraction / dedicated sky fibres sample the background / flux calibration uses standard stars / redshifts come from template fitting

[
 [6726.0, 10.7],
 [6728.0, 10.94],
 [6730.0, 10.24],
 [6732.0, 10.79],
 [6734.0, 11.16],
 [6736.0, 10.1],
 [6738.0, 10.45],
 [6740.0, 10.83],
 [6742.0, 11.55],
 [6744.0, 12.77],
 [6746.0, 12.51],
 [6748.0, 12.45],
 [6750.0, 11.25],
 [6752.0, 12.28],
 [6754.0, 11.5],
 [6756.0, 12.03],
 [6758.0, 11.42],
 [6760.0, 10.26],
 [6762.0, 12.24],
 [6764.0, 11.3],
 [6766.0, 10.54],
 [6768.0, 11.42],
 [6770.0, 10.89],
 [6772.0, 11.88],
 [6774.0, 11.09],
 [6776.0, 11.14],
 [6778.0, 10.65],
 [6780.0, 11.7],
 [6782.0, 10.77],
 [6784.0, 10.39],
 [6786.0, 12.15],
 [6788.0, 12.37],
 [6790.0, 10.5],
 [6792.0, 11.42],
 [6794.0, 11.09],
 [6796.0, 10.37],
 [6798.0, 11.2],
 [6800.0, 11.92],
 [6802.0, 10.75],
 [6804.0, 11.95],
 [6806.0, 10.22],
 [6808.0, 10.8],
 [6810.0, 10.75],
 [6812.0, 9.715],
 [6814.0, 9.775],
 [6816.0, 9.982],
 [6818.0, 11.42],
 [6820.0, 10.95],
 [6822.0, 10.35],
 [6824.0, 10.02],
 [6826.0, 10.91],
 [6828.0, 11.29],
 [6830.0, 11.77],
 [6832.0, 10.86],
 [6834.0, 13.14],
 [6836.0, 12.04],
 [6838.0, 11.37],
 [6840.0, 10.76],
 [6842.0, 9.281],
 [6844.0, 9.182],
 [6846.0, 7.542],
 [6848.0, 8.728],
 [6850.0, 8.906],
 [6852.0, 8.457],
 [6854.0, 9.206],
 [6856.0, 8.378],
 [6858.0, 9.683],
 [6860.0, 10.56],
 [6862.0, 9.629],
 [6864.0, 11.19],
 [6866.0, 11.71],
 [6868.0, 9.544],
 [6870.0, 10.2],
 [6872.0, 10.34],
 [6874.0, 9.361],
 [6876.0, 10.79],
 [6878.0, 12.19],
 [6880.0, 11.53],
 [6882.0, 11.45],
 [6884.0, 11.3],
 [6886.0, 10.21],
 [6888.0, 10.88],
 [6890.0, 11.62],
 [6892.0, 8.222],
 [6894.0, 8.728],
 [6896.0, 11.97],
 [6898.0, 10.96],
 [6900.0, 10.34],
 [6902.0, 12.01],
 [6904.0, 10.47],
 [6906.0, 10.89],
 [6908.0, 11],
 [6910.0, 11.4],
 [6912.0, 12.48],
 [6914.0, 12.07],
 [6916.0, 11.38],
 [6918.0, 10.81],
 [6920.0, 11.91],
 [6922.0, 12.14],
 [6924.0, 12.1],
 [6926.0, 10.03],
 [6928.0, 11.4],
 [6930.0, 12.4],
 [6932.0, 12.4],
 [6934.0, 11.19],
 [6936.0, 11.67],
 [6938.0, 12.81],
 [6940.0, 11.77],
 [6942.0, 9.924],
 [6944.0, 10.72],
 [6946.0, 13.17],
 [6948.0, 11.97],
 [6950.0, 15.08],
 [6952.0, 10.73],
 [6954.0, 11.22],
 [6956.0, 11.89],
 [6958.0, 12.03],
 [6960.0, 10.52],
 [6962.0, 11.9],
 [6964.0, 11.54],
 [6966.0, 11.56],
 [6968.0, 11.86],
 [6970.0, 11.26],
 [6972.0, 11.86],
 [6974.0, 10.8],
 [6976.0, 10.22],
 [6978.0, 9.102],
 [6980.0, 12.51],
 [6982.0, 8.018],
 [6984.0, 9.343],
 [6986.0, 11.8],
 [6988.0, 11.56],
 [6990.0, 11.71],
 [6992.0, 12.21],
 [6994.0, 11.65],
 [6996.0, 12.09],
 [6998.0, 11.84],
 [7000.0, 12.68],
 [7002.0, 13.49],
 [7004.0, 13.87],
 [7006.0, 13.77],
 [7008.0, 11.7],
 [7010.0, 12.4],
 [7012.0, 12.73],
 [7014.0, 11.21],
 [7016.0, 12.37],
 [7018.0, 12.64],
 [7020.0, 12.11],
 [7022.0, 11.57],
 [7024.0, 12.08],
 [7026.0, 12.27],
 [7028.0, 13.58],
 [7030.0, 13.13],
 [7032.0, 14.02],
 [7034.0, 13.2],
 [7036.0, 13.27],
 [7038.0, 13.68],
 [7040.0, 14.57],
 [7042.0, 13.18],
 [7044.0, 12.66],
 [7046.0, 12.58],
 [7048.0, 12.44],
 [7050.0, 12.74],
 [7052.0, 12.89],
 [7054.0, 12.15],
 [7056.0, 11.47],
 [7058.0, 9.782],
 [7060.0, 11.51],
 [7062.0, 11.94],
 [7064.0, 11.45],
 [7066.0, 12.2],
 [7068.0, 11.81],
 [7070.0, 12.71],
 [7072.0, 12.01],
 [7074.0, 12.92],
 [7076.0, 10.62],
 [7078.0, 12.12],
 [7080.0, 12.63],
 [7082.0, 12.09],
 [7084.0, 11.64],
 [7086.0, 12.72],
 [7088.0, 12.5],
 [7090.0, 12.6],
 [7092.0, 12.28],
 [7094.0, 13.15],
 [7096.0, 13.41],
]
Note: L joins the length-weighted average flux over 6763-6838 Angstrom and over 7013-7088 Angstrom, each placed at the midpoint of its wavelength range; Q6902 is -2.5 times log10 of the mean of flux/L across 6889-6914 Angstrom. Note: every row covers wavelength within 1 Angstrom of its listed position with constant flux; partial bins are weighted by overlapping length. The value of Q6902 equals 0.07 mag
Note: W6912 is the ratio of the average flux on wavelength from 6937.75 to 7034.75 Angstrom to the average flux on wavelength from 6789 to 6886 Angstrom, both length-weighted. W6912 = 1.1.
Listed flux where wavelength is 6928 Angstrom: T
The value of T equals 11.4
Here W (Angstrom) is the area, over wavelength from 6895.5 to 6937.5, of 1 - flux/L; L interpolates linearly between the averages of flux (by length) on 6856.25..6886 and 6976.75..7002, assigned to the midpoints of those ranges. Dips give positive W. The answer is -2.39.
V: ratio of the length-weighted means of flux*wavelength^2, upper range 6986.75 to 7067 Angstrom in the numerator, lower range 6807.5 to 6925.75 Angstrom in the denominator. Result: 1.23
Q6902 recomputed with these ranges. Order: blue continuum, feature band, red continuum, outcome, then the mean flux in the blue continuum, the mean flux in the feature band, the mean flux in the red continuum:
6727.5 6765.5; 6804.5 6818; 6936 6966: 0.11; 11.4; 10.4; 11.8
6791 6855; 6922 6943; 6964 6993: -0.07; 10.5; 11.6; 11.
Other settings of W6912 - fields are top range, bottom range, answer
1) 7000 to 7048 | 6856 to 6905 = 1.22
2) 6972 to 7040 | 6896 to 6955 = 1.04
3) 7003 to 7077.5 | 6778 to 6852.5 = 1.17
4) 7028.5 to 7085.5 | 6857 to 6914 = 1.15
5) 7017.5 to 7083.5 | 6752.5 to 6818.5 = 1.12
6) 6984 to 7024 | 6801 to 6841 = 1.12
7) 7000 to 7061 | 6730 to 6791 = 1.12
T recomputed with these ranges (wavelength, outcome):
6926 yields 10.03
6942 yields 9.924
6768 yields 11.42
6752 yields 12.28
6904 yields 10.47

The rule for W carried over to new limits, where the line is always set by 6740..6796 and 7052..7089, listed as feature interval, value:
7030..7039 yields -1.23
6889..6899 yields 1.15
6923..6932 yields 0.09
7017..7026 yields -0.20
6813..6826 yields 1.20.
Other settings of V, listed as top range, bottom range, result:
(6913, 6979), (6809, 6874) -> 1.17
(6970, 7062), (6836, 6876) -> 1.30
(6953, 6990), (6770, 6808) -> 1.04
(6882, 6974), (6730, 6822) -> 1.07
